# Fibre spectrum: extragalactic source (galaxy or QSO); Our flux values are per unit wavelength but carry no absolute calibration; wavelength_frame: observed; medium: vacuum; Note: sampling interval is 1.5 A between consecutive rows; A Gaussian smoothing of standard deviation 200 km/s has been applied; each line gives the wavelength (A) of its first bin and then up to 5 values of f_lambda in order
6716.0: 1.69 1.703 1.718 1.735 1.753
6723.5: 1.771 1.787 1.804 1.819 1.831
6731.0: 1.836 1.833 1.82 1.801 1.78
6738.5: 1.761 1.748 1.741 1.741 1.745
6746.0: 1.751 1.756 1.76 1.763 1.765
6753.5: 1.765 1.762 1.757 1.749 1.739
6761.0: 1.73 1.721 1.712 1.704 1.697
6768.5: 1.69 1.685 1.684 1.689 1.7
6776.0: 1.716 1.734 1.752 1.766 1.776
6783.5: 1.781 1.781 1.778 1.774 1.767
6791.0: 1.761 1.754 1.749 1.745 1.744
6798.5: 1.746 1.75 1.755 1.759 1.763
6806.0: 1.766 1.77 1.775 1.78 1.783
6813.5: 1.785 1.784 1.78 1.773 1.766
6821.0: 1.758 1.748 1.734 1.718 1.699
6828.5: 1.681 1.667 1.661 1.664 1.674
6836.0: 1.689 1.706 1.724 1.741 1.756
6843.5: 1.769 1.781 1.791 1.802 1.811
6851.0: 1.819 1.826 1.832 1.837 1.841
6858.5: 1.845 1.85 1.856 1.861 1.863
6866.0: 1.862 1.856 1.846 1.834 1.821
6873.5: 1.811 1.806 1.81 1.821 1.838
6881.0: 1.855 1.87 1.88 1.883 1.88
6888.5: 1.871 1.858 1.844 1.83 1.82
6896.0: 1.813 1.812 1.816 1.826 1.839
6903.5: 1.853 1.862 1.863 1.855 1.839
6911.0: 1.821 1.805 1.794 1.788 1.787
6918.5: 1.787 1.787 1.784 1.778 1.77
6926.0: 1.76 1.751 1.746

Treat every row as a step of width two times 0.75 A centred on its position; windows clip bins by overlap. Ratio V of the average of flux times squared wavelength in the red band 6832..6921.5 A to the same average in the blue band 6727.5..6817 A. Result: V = 1.07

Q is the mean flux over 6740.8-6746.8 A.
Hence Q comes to 1.74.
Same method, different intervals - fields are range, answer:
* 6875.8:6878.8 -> 1.82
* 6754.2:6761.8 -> 1.75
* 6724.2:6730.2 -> 1.81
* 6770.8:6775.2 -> 1.69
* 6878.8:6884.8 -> 1.86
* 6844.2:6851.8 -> 1.8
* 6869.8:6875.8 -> 1.82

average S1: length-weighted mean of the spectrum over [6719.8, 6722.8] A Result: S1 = 1.74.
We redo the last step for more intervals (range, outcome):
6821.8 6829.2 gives 1.72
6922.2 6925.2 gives 1.77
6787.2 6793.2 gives 1.76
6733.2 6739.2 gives 1.79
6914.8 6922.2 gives 1.79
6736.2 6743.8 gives 1.75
